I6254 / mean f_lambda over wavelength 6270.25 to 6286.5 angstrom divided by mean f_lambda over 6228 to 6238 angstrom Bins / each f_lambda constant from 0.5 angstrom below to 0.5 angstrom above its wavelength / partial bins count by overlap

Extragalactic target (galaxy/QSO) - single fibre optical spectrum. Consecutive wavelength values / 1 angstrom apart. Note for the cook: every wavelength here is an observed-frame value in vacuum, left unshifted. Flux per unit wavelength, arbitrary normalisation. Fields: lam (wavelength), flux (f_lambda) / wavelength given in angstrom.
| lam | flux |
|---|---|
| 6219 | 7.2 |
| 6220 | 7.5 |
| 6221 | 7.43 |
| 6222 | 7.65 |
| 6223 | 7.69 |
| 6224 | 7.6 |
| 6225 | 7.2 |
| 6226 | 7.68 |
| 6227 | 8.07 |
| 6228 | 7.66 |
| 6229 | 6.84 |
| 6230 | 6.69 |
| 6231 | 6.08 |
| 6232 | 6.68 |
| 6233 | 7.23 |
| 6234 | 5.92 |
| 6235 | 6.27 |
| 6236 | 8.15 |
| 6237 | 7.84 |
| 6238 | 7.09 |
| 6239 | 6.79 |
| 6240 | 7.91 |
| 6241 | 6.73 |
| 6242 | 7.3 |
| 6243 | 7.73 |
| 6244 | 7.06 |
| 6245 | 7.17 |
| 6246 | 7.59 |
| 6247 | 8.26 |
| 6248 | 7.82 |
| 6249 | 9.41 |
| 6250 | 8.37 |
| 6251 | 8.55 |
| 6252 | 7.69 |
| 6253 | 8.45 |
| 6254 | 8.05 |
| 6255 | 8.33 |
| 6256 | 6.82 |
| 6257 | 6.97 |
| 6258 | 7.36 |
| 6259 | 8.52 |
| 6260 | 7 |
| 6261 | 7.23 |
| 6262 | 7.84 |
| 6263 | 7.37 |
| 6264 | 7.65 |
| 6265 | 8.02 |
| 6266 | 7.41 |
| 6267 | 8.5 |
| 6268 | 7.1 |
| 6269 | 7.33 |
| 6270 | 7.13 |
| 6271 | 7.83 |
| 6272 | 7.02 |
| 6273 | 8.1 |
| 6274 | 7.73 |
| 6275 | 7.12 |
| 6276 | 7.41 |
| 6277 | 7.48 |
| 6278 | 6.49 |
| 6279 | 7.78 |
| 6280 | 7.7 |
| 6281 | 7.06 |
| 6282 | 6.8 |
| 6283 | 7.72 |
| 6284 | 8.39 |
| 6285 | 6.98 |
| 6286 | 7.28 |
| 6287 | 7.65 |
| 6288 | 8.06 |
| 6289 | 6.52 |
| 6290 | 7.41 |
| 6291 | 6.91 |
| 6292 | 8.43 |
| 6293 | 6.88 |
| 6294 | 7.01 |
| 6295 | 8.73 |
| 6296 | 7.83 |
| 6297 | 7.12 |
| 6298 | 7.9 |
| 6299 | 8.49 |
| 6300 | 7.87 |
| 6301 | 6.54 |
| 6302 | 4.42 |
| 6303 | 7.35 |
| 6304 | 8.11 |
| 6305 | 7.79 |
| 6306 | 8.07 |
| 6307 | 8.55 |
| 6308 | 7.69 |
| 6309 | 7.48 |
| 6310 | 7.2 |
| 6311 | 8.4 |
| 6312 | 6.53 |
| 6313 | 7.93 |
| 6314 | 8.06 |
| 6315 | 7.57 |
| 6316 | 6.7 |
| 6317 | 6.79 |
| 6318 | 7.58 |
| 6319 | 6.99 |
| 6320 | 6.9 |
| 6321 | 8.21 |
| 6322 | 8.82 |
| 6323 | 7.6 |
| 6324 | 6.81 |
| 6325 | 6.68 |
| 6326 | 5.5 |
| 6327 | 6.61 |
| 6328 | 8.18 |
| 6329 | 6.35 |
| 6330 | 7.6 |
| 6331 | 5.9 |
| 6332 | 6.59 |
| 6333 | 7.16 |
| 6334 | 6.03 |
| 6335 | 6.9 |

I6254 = 1.08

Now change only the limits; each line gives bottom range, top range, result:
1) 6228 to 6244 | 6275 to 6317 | 1.06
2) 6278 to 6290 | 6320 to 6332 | 0.96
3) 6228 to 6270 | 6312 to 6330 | 0.97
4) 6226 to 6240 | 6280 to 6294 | 1.04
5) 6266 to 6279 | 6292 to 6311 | 1.01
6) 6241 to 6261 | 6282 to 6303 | 0.95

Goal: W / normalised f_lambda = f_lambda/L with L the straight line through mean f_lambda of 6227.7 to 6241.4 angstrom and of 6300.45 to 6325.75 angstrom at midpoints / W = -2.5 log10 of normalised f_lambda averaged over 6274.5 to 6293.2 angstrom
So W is -0.02 mag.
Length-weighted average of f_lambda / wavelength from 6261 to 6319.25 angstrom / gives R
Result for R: 7.48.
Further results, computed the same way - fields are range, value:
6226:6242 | 7.09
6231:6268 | 7.56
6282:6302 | 7.47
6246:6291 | 7.62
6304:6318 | 7.61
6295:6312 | 7.56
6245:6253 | 8.19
